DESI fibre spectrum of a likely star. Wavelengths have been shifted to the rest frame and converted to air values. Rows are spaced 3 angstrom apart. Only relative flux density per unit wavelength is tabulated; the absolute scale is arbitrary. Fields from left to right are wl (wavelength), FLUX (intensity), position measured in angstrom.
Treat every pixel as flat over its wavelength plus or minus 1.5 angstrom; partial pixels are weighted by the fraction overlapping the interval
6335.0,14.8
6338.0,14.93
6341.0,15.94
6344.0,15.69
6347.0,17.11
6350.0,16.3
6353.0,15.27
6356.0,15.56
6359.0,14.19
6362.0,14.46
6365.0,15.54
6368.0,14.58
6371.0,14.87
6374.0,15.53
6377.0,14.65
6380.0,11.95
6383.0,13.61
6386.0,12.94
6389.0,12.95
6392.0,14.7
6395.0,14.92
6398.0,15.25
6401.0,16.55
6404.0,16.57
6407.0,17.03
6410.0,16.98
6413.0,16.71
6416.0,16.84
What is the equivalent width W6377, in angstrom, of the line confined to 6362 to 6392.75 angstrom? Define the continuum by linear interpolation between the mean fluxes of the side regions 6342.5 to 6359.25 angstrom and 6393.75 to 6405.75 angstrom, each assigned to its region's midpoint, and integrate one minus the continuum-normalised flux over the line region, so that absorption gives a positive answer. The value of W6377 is 3.30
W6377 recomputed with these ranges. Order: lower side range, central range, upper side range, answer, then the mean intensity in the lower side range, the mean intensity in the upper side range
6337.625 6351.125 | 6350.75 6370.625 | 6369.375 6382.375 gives 0.2 angstrom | 16.1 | 14.2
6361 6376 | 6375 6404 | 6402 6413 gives 3.1 angstrom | 15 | 16.8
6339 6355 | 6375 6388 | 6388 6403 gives 1.6 angstrom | 16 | 15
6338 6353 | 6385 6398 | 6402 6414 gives 2.0 angstrom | 16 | 16.8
